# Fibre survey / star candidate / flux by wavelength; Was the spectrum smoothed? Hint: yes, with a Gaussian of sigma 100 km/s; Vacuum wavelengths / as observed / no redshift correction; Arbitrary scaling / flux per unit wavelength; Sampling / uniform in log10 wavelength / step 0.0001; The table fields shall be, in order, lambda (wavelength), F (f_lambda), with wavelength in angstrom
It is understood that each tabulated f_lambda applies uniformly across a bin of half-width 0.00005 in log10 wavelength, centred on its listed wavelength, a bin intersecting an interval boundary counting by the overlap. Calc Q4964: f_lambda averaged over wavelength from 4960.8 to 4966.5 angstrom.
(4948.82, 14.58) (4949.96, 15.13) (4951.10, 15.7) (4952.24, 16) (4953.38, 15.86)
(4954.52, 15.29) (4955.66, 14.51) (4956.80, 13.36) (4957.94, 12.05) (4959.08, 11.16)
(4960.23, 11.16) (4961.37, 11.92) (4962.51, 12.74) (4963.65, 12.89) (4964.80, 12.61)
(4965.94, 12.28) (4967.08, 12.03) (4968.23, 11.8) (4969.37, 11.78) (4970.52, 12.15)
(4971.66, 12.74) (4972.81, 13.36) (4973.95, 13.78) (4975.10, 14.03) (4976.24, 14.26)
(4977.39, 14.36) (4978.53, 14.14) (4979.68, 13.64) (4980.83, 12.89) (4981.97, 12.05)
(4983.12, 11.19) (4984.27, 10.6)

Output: 12.5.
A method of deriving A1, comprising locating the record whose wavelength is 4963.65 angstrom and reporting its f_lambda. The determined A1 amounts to 12.89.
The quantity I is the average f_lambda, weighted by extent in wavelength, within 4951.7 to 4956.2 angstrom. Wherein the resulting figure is 15.4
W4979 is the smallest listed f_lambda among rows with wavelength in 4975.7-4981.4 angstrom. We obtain 12.89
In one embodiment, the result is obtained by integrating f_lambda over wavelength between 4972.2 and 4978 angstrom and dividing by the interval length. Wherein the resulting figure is 14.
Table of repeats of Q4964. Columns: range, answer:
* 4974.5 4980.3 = 14.1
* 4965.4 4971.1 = 12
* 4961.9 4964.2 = 12.8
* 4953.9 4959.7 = 13.3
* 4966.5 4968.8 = 11.9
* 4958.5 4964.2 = 12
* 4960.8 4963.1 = 12.4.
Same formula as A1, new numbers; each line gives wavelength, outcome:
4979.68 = 13.64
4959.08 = 11.16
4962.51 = 12.74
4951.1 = 15.7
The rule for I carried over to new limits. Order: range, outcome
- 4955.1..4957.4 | 13.9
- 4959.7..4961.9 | 11.6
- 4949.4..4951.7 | 15.4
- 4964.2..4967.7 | 12.3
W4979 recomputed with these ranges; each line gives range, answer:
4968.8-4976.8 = 11.78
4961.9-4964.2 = 12.74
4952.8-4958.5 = 12.05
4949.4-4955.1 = 15.13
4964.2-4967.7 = 12.03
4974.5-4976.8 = 14.03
